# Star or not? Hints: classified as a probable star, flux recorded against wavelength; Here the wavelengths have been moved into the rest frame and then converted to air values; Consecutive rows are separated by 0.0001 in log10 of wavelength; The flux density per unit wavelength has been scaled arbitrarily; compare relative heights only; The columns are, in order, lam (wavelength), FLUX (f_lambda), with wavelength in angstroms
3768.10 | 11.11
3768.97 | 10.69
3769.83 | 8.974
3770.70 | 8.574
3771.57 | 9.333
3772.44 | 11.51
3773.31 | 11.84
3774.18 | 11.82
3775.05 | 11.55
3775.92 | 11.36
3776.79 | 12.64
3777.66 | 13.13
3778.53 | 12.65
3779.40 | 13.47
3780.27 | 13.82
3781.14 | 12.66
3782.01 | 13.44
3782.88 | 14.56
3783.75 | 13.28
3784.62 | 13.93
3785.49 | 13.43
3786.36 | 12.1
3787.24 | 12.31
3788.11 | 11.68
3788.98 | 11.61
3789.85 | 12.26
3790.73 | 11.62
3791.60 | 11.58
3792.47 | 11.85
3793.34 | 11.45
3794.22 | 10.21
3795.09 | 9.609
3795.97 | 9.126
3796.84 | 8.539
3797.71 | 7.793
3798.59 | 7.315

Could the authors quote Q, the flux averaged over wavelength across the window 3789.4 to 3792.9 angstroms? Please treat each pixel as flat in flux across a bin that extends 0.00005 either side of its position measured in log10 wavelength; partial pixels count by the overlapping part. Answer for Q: 11.8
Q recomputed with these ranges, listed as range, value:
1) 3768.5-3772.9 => 9.84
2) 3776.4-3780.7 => 13.1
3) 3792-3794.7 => 11.2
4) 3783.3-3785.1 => 13.6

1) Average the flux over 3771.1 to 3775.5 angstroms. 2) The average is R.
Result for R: 11.2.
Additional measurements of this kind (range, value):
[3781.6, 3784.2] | 13.8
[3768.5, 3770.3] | 9.85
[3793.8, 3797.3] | 9.37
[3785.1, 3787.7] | 12.6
